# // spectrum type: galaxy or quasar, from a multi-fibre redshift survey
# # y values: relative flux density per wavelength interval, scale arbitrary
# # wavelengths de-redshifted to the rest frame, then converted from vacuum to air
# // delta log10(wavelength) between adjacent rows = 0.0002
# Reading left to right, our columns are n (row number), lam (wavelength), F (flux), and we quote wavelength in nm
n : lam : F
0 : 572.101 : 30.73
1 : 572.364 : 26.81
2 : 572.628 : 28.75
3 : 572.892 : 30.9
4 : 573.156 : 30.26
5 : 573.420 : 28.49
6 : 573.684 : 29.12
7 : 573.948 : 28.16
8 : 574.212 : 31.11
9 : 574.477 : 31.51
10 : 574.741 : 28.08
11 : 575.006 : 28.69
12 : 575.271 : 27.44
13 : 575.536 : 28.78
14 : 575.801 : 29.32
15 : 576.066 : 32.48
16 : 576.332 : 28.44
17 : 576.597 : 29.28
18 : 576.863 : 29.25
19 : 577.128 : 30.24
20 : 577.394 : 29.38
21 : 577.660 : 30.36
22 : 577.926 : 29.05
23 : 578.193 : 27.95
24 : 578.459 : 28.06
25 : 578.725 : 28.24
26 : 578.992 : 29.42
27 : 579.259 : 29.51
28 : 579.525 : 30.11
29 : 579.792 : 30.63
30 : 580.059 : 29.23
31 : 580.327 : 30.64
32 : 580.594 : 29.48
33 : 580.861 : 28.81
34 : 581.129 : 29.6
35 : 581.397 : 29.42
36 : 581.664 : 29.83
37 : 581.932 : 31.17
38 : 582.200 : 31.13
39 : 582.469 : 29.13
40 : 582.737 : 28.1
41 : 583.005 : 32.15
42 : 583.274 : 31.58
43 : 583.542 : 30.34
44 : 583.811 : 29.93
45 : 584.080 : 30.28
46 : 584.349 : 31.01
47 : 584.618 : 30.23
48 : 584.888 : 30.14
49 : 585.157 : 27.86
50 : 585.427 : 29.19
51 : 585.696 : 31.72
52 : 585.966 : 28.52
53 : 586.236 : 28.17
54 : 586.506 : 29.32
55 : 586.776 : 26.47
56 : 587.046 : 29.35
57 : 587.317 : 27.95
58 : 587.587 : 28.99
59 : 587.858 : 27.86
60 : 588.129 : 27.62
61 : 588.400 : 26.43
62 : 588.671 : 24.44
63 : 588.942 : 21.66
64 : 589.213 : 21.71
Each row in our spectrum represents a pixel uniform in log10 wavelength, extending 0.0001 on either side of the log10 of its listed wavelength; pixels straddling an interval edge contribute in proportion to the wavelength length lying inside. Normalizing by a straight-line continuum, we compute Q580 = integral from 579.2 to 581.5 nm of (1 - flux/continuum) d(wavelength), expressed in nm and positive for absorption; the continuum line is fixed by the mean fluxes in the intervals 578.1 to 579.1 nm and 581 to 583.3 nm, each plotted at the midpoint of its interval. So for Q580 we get -0.04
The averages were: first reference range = 28.4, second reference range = 30.2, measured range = 29.7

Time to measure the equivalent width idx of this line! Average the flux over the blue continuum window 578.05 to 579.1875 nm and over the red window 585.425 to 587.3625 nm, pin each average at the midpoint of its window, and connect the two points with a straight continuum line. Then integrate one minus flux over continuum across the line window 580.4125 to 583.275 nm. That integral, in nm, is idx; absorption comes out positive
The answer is -0.13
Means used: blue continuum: 28.5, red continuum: 28.9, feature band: 30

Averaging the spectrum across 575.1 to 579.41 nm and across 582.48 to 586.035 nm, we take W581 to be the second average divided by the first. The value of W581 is 1.0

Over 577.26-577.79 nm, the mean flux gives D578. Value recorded 29.9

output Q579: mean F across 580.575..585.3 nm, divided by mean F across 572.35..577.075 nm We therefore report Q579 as 1.02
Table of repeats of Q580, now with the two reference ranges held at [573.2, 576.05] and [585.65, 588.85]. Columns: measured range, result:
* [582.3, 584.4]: -0.148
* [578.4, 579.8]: -0.025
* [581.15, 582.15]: -0.059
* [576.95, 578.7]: -0.013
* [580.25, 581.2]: -0.033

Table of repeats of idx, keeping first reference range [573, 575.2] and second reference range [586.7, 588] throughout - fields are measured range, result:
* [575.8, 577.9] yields -0.05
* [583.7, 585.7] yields -0.11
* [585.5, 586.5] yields -0.04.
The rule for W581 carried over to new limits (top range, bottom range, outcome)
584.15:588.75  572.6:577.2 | 0.97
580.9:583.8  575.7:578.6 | 1.03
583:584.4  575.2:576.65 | 1.05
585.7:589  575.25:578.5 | 0.94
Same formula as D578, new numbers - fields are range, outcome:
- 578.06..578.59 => 28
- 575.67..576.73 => 29.9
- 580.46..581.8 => 29.4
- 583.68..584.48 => 30.4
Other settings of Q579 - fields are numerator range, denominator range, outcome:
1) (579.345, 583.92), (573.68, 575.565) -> 1.03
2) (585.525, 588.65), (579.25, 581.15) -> 0.95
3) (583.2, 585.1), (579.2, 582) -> 1.02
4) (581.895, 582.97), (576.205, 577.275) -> 1.02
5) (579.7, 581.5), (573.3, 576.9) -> 1.01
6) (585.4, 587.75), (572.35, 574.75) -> 0.98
